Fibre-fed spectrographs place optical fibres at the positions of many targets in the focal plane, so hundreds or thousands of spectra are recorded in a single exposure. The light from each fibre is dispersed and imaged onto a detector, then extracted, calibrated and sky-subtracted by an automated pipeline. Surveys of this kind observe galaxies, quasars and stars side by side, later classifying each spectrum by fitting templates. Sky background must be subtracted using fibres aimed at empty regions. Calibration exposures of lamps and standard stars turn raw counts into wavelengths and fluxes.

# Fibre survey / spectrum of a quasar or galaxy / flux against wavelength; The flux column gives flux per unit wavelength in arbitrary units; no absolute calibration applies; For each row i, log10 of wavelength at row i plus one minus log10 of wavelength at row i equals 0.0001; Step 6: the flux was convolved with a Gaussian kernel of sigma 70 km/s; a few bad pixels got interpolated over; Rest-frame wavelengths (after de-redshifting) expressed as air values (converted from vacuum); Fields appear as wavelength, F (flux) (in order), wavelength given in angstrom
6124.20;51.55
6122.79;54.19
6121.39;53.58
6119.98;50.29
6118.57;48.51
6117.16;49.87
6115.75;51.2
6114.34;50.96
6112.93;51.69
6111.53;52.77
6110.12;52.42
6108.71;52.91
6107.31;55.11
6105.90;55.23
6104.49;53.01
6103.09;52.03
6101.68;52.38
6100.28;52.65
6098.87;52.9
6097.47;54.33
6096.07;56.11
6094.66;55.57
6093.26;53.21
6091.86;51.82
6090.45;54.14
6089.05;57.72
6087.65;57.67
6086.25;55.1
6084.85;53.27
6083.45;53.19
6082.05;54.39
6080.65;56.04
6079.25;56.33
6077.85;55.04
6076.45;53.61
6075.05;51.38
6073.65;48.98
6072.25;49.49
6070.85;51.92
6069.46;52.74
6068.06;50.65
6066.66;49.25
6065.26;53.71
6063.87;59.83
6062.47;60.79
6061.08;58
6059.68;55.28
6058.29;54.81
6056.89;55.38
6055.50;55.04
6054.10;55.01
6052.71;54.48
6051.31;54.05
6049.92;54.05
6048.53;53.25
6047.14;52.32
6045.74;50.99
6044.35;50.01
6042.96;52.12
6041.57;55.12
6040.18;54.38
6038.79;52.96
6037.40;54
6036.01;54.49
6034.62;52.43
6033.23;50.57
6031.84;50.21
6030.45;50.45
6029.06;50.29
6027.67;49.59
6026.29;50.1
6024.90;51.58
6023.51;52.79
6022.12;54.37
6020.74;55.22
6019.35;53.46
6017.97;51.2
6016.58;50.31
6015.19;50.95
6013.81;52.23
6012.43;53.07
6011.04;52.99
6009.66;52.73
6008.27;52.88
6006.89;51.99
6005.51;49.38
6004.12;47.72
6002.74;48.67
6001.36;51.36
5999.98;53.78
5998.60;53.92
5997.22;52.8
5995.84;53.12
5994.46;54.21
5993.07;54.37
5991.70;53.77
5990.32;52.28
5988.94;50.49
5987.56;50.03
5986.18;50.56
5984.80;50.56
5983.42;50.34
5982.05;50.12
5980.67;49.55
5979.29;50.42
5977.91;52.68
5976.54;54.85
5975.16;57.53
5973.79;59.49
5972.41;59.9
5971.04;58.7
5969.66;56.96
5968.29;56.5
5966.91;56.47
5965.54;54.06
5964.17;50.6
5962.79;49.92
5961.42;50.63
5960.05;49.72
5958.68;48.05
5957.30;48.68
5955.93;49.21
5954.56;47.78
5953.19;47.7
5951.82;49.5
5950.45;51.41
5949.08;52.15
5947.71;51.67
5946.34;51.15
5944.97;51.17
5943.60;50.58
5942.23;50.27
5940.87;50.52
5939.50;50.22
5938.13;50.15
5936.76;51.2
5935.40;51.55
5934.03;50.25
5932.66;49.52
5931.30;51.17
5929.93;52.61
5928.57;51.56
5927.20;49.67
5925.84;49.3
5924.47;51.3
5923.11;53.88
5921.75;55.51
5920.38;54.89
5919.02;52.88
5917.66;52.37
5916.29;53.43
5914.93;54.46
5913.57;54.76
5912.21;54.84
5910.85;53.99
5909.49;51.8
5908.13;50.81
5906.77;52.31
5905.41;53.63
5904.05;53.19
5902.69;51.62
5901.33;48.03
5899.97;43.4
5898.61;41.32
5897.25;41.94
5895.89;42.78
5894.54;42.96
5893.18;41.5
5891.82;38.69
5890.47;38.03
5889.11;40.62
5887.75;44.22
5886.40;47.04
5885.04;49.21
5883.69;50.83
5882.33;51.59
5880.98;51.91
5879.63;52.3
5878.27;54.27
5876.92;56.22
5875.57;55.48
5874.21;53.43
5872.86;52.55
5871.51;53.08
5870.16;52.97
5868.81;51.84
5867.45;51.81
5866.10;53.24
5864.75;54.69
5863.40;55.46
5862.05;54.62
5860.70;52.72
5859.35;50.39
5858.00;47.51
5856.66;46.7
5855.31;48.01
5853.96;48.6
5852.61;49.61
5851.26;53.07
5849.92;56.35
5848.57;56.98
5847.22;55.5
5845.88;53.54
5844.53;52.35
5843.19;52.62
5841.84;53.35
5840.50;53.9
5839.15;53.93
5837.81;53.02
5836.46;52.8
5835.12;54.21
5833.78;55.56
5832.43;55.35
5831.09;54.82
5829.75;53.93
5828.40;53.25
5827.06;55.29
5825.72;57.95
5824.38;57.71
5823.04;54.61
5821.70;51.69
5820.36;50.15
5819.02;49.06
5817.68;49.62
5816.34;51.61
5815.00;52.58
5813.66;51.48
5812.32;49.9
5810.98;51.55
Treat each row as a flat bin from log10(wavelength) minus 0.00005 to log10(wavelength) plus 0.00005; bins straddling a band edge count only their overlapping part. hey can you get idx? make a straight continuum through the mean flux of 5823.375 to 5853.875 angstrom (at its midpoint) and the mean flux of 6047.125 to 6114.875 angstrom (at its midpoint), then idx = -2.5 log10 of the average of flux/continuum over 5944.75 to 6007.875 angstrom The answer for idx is 0.040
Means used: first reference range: 54.2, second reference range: 53.9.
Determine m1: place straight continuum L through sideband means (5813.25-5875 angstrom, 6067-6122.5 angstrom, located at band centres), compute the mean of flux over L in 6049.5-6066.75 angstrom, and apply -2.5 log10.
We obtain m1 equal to -0.05 mag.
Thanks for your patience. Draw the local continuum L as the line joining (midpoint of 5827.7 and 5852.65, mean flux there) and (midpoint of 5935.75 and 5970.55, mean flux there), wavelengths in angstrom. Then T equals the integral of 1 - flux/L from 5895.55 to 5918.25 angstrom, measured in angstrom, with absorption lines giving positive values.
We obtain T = 0.8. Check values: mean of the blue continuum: 54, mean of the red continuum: 51.1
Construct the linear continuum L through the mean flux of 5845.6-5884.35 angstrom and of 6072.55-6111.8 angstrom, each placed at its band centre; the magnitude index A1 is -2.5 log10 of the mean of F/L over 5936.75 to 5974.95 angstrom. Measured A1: 0.02 mag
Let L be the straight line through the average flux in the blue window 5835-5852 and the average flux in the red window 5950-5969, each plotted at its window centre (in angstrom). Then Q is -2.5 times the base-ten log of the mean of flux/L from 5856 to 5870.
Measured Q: 0.030 mag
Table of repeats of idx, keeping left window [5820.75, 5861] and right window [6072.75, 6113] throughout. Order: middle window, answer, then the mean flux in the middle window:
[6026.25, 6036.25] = 0.06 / 50.9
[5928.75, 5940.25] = 0.05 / 50.9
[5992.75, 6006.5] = 0.04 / 51.9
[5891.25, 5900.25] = 0.27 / 41.7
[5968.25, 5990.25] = 0.00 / 53.5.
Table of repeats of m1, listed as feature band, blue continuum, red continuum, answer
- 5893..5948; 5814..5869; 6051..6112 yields 0.06 mag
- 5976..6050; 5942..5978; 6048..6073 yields 0.03 mag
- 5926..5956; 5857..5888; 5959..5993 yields 0.05 mag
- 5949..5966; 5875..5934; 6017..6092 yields 0.03 mag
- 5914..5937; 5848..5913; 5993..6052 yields -0.03 mag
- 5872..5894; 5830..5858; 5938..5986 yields 0.09 mag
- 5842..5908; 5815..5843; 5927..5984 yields 0.06 mag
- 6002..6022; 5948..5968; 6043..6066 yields 0.02 mag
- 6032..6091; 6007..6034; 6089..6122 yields -0.03 mag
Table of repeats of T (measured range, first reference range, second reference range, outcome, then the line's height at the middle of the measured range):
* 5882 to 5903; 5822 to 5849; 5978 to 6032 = 3.59 angstrom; 53.5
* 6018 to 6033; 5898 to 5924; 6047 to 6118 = 0.41 angstrom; 53.2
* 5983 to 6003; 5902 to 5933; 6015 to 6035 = -0.09 angstrom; 51.9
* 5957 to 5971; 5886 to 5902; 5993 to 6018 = -1.20 angstrom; 48.4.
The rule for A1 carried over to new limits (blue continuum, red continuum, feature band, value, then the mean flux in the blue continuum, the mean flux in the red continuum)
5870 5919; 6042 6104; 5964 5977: -0.11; 49.5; 53.9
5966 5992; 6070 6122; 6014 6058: 0.02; 53.7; 53.2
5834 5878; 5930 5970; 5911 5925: -0.05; 52.9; 51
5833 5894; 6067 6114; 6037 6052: 0.00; 51.2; 53.5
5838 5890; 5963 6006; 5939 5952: 0.04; 51.9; 53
